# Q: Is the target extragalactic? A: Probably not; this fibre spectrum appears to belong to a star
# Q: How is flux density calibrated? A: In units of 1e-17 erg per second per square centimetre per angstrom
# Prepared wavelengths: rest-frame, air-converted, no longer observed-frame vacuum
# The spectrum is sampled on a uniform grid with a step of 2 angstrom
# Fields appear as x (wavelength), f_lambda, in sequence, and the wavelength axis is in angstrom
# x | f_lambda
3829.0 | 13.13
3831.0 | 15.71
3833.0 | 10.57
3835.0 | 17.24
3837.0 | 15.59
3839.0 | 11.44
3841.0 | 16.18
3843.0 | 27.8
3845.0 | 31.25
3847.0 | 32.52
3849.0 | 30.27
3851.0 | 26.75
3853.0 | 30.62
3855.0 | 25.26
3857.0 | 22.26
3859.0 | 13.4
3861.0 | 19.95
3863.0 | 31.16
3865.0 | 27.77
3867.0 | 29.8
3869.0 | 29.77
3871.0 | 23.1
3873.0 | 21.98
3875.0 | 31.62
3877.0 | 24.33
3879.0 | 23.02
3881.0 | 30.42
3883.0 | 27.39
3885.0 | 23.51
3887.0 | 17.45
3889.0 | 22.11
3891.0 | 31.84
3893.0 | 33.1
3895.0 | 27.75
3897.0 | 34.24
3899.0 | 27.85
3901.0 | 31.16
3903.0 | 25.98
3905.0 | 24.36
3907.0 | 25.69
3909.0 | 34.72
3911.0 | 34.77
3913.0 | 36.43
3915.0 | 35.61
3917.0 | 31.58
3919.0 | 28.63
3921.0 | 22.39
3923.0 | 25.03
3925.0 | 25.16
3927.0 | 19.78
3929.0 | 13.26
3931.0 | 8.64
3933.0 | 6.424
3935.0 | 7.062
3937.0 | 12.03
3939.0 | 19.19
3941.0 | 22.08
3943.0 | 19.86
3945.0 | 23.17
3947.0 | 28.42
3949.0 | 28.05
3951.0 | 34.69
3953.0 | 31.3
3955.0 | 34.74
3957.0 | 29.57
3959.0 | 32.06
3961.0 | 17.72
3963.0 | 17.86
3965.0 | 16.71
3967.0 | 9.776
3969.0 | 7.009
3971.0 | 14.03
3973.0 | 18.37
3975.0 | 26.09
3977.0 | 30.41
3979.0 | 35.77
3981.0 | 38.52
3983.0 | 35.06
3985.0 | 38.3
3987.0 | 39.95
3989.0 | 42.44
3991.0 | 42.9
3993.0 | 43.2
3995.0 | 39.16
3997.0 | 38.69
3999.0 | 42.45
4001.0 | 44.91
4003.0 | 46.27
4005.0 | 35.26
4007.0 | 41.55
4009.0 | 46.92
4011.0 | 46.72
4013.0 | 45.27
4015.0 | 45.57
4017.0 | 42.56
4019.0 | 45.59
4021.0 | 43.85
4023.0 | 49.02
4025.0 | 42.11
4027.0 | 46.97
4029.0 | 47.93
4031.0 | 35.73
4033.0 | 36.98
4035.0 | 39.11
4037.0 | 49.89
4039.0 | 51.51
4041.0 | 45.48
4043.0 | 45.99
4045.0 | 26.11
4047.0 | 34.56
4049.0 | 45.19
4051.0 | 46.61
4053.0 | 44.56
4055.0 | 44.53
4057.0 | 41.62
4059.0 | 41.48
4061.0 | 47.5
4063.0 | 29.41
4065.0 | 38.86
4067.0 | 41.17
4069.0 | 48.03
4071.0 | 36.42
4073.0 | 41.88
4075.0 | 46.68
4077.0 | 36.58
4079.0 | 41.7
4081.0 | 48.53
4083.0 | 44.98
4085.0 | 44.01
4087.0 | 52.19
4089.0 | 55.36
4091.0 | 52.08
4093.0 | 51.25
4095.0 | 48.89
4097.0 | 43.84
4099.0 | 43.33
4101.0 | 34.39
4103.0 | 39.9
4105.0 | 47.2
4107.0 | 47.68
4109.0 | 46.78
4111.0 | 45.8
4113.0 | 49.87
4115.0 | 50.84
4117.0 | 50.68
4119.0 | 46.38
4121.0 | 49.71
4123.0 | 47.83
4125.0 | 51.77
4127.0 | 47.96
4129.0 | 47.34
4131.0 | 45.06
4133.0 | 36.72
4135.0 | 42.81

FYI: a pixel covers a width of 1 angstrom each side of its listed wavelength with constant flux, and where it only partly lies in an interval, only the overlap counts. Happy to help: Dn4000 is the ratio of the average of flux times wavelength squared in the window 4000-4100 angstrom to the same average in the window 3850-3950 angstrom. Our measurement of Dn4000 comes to 1.90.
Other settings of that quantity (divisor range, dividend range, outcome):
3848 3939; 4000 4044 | 1.88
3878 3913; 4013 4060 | 1.64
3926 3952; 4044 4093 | 2.46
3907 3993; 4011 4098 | 1.79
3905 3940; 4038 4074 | 1.96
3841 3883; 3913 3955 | 0.89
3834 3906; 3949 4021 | 1.42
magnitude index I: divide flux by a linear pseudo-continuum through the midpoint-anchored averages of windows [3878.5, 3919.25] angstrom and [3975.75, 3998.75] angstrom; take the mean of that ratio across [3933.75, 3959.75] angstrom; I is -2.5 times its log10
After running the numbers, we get 0.368 mag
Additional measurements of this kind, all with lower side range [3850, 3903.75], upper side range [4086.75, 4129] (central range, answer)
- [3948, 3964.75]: 0.21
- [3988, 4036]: -0.11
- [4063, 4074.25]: 0.10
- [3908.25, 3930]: 0.09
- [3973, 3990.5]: 0.03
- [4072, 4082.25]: 0.04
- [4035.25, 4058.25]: -0.03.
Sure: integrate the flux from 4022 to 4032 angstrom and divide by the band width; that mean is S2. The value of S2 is 44.4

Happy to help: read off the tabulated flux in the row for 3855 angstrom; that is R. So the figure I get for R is 25.26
